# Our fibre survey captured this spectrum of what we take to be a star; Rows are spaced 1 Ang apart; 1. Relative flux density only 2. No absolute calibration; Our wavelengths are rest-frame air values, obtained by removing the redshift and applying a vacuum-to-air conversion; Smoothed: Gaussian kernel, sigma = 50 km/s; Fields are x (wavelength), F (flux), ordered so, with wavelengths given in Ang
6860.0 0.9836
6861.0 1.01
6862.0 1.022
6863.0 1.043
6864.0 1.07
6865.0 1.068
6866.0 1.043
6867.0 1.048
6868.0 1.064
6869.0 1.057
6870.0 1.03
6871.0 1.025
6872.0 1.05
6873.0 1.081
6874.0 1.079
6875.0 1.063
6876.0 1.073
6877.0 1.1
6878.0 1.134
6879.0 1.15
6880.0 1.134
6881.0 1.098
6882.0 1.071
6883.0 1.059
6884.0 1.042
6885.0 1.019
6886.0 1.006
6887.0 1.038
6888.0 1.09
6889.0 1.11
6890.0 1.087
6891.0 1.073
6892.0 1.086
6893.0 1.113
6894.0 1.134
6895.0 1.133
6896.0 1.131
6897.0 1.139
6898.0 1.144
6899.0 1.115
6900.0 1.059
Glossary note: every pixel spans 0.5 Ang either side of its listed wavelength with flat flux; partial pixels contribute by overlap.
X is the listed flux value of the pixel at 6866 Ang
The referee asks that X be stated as 1.043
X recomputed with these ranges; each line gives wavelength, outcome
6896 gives 1.131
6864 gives 1.07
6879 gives 1.15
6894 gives 1.134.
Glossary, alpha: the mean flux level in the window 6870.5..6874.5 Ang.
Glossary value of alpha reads 1.06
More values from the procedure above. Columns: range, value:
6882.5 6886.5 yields 1.03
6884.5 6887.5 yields 1.02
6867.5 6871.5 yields 1.04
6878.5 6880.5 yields 1.14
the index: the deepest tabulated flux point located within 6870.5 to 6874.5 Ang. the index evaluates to 1.025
